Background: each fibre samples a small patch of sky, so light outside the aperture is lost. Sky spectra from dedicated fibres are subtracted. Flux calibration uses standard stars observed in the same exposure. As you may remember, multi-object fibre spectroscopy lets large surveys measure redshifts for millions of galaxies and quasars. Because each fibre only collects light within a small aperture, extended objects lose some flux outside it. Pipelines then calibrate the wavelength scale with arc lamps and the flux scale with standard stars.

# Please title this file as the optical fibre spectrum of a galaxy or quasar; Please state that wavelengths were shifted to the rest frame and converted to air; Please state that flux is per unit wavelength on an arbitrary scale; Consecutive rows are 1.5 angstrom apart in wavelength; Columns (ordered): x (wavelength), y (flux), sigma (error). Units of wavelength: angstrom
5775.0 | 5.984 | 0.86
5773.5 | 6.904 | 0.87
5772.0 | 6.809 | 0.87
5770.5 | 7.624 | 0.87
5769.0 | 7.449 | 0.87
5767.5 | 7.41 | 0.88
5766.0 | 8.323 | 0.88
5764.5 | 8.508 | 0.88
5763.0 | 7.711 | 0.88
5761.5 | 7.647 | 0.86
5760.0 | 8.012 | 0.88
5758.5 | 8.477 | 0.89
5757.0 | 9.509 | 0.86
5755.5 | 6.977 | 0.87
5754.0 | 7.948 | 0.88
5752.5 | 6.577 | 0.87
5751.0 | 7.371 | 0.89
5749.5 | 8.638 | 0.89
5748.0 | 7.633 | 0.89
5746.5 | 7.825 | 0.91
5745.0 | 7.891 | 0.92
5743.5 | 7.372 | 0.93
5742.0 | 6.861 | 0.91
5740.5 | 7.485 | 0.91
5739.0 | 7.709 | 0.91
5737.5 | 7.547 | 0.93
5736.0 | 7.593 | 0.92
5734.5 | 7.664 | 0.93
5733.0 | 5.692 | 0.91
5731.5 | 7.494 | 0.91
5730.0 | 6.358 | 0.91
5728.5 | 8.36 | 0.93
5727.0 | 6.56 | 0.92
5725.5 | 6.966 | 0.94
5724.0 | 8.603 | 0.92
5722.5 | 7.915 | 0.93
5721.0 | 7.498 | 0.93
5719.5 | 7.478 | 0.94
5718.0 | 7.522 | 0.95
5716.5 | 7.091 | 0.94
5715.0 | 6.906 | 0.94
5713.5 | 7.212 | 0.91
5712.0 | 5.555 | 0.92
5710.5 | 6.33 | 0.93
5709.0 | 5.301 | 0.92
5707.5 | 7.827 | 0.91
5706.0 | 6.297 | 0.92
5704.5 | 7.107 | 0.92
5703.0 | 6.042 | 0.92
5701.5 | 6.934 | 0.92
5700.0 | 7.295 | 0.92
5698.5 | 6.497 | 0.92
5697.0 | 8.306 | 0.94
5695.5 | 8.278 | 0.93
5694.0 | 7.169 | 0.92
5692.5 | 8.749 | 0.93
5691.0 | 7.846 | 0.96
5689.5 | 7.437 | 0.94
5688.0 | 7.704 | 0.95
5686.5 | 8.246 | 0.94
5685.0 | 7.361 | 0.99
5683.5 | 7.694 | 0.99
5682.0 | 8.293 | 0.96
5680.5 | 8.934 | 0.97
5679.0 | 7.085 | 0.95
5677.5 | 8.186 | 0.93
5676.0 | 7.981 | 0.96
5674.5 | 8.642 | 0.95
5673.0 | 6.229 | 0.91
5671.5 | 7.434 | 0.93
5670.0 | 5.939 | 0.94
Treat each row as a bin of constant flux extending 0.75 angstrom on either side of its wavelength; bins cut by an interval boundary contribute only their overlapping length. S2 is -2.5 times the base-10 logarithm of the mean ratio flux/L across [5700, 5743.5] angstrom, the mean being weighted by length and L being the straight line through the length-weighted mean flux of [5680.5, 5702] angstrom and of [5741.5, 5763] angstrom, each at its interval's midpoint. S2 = 0.10 mag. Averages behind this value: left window 7.75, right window 7.78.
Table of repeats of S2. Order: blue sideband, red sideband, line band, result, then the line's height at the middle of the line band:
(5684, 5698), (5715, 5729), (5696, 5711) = 0.13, 7.72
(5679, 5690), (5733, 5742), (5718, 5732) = 0.00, 7.5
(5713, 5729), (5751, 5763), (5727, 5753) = 0.04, 7.66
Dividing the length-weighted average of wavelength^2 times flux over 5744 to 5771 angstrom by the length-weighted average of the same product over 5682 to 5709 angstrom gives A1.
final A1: 1.08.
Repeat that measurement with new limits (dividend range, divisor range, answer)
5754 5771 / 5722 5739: 1.10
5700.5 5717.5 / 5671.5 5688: 0.85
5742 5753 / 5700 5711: 1.17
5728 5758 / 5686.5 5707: 1.03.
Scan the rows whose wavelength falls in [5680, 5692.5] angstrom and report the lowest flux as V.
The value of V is 7.361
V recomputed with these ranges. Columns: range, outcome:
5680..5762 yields 5.301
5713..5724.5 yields 6.906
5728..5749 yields 5.692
